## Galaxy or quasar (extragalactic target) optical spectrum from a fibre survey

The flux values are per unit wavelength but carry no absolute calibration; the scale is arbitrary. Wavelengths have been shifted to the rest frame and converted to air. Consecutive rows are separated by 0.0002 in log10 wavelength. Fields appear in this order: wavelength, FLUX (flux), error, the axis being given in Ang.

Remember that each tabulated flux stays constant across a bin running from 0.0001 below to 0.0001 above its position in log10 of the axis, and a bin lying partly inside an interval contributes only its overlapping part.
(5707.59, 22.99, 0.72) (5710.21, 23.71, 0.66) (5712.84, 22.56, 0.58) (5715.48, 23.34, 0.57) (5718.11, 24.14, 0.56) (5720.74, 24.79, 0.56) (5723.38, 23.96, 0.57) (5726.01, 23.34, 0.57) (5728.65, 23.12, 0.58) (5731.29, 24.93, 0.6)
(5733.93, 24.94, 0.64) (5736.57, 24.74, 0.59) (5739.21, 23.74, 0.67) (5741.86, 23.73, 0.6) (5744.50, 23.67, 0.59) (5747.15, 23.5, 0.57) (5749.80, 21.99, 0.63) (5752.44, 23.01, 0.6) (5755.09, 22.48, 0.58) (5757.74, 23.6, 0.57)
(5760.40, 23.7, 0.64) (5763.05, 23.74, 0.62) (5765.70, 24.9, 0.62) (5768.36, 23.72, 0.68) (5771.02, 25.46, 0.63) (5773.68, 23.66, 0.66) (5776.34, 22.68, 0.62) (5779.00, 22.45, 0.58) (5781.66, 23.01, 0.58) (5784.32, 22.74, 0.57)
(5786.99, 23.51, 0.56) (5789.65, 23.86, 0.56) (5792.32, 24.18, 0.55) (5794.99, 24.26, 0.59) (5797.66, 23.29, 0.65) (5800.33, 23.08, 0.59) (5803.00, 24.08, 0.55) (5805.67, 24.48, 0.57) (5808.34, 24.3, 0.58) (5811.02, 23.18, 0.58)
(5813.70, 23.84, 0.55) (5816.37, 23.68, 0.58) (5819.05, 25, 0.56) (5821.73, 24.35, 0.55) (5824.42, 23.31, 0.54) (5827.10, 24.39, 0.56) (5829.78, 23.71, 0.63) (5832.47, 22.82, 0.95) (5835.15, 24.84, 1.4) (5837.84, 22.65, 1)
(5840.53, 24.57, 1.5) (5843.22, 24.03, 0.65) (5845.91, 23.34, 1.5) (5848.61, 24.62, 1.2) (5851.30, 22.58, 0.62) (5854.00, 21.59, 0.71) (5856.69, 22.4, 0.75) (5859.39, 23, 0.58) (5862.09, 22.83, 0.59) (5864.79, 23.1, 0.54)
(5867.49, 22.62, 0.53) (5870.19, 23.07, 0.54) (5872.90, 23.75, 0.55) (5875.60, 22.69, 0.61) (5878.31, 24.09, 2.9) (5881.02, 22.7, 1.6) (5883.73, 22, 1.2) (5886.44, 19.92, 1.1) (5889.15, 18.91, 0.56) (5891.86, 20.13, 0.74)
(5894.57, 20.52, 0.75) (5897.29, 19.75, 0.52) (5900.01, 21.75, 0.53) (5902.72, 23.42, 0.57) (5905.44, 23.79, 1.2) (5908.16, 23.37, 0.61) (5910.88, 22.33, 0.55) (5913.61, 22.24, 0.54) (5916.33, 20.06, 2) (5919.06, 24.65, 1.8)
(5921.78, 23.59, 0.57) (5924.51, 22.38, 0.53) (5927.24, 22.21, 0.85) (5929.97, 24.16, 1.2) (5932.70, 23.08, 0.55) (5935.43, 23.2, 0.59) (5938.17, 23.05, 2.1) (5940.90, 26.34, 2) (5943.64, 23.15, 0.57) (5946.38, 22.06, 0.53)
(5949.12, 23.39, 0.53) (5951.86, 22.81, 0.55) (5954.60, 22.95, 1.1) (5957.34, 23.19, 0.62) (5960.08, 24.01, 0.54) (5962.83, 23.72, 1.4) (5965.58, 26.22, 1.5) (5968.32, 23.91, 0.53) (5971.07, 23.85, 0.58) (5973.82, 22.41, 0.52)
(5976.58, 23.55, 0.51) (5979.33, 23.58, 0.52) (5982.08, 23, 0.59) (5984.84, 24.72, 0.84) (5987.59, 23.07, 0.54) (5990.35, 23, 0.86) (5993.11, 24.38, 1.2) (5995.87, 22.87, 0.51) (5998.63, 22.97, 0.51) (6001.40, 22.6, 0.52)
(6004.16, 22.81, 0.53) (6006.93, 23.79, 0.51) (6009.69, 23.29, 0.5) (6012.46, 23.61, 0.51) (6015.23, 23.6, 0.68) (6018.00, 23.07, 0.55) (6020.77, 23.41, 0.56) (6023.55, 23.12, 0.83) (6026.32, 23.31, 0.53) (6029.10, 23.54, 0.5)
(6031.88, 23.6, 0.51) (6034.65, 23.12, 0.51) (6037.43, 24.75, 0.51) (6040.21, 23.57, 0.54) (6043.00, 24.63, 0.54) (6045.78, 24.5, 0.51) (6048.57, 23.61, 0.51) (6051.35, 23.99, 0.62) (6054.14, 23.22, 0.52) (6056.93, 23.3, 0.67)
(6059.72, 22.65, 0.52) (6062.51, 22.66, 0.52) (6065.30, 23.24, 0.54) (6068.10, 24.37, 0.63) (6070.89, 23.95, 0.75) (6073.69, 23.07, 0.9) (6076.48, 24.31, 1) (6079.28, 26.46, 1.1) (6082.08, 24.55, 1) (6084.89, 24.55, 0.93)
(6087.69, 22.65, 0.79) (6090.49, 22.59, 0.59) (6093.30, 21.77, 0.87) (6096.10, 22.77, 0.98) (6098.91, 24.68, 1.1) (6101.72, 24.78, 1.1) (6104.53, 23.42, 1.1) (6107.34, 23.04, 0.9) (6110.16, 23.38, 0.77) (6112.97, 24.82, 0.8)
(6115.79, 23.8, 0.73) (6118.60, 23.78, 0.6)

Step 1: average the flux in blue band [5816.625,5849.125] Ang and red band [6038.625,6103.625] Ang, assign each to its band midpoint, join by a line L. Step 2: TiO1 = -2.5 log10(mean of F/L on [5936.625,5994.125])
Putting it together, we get 0.01 mag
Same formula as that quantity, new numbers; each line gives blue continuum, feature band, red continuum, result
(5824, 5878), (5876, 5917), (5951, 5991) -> 0.08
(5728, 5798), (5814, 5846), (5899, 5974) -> -0.02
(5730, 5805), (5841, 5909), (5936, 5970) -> 0.06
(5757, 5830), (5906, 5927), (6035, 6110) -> 0.05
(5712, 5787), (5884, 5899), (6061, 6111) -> 0.18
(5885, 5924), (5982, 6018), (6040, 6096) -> -0.02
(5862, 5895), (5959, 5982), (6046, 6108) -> -0.05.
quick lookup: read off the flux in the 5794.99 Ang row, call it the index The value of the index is 24.26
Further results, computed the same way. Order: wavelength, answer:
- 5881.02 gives 22.7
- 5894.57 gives 20.52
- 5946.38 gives 22.06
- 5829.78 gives 23.71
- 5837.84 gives 22.65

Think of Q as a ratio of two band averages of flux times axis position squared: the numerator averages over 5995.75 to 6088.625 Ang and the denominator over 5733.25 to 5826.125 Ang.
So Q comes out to 1.09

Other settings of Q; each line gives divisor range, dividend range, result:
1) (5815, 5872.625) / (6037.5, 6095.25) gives 1.09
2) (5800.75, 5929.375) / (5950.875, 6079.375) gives 1.08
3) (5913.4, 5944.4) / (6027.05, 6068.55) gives 1.06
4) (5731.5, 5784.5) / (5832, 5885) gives 1.02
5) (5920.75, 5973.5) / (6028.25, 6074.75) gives 1.04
